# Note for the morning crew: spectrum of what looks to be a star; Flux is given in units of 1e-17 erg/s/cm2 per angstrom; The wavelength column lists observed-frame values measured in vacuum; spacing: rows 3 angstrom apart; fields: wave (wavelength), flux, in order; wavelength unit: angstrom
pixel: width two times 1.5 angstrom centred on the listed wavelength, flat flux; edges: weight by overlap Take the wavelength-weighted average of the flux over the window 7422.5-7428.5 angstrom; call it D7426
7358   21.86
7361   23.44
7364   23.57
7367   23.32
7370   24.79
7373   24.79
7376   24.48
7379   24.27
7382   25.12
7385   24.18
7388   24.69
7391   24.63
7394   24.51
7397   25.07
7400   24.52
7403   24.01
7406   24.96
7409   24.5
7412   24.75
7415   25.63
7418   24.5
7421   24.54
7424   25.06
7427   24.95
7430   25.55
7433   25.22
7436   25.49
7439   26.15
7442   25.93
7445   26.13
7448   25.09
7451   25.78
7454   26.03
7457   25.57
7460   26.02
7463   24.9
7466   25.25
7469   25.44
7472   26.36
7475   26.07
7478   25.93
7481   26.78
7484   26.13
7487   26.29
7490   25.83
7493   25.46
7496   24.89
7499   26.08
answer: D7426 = 25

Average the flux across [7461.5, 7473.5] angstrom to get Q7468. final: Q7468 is 25.5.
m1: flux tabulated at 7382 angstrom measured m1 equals 25.12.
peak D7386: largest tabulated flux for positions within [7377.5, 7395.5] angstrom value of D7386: 25.12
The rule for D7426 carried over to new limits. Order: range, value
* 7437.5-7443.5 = 26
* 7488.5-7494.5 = 25.6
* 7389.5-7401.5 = 24.7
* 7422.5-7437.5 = 25.3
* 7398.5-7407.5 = 24.5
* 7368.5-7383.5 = 24.7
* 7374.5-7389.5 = 24.5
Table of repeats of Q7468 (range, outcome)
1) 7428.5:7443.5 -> 25.7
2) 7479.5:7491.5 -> 26.3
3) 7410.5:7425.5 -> 24.9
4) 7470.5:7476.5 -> 26.2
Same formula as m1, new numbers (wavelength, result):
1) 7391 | 24.63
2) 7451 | 25.78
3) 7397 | 25.07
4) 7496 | 24.89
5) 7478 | 25.93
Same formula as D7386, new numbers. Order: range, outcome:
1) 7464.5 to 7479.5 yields 26.36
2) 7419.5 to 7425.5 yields 25.06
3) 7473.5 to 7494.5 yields 26.78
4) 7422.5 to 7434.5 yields 25.55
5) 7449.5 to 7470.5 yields 26.03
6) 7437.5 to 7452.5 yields 26.15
